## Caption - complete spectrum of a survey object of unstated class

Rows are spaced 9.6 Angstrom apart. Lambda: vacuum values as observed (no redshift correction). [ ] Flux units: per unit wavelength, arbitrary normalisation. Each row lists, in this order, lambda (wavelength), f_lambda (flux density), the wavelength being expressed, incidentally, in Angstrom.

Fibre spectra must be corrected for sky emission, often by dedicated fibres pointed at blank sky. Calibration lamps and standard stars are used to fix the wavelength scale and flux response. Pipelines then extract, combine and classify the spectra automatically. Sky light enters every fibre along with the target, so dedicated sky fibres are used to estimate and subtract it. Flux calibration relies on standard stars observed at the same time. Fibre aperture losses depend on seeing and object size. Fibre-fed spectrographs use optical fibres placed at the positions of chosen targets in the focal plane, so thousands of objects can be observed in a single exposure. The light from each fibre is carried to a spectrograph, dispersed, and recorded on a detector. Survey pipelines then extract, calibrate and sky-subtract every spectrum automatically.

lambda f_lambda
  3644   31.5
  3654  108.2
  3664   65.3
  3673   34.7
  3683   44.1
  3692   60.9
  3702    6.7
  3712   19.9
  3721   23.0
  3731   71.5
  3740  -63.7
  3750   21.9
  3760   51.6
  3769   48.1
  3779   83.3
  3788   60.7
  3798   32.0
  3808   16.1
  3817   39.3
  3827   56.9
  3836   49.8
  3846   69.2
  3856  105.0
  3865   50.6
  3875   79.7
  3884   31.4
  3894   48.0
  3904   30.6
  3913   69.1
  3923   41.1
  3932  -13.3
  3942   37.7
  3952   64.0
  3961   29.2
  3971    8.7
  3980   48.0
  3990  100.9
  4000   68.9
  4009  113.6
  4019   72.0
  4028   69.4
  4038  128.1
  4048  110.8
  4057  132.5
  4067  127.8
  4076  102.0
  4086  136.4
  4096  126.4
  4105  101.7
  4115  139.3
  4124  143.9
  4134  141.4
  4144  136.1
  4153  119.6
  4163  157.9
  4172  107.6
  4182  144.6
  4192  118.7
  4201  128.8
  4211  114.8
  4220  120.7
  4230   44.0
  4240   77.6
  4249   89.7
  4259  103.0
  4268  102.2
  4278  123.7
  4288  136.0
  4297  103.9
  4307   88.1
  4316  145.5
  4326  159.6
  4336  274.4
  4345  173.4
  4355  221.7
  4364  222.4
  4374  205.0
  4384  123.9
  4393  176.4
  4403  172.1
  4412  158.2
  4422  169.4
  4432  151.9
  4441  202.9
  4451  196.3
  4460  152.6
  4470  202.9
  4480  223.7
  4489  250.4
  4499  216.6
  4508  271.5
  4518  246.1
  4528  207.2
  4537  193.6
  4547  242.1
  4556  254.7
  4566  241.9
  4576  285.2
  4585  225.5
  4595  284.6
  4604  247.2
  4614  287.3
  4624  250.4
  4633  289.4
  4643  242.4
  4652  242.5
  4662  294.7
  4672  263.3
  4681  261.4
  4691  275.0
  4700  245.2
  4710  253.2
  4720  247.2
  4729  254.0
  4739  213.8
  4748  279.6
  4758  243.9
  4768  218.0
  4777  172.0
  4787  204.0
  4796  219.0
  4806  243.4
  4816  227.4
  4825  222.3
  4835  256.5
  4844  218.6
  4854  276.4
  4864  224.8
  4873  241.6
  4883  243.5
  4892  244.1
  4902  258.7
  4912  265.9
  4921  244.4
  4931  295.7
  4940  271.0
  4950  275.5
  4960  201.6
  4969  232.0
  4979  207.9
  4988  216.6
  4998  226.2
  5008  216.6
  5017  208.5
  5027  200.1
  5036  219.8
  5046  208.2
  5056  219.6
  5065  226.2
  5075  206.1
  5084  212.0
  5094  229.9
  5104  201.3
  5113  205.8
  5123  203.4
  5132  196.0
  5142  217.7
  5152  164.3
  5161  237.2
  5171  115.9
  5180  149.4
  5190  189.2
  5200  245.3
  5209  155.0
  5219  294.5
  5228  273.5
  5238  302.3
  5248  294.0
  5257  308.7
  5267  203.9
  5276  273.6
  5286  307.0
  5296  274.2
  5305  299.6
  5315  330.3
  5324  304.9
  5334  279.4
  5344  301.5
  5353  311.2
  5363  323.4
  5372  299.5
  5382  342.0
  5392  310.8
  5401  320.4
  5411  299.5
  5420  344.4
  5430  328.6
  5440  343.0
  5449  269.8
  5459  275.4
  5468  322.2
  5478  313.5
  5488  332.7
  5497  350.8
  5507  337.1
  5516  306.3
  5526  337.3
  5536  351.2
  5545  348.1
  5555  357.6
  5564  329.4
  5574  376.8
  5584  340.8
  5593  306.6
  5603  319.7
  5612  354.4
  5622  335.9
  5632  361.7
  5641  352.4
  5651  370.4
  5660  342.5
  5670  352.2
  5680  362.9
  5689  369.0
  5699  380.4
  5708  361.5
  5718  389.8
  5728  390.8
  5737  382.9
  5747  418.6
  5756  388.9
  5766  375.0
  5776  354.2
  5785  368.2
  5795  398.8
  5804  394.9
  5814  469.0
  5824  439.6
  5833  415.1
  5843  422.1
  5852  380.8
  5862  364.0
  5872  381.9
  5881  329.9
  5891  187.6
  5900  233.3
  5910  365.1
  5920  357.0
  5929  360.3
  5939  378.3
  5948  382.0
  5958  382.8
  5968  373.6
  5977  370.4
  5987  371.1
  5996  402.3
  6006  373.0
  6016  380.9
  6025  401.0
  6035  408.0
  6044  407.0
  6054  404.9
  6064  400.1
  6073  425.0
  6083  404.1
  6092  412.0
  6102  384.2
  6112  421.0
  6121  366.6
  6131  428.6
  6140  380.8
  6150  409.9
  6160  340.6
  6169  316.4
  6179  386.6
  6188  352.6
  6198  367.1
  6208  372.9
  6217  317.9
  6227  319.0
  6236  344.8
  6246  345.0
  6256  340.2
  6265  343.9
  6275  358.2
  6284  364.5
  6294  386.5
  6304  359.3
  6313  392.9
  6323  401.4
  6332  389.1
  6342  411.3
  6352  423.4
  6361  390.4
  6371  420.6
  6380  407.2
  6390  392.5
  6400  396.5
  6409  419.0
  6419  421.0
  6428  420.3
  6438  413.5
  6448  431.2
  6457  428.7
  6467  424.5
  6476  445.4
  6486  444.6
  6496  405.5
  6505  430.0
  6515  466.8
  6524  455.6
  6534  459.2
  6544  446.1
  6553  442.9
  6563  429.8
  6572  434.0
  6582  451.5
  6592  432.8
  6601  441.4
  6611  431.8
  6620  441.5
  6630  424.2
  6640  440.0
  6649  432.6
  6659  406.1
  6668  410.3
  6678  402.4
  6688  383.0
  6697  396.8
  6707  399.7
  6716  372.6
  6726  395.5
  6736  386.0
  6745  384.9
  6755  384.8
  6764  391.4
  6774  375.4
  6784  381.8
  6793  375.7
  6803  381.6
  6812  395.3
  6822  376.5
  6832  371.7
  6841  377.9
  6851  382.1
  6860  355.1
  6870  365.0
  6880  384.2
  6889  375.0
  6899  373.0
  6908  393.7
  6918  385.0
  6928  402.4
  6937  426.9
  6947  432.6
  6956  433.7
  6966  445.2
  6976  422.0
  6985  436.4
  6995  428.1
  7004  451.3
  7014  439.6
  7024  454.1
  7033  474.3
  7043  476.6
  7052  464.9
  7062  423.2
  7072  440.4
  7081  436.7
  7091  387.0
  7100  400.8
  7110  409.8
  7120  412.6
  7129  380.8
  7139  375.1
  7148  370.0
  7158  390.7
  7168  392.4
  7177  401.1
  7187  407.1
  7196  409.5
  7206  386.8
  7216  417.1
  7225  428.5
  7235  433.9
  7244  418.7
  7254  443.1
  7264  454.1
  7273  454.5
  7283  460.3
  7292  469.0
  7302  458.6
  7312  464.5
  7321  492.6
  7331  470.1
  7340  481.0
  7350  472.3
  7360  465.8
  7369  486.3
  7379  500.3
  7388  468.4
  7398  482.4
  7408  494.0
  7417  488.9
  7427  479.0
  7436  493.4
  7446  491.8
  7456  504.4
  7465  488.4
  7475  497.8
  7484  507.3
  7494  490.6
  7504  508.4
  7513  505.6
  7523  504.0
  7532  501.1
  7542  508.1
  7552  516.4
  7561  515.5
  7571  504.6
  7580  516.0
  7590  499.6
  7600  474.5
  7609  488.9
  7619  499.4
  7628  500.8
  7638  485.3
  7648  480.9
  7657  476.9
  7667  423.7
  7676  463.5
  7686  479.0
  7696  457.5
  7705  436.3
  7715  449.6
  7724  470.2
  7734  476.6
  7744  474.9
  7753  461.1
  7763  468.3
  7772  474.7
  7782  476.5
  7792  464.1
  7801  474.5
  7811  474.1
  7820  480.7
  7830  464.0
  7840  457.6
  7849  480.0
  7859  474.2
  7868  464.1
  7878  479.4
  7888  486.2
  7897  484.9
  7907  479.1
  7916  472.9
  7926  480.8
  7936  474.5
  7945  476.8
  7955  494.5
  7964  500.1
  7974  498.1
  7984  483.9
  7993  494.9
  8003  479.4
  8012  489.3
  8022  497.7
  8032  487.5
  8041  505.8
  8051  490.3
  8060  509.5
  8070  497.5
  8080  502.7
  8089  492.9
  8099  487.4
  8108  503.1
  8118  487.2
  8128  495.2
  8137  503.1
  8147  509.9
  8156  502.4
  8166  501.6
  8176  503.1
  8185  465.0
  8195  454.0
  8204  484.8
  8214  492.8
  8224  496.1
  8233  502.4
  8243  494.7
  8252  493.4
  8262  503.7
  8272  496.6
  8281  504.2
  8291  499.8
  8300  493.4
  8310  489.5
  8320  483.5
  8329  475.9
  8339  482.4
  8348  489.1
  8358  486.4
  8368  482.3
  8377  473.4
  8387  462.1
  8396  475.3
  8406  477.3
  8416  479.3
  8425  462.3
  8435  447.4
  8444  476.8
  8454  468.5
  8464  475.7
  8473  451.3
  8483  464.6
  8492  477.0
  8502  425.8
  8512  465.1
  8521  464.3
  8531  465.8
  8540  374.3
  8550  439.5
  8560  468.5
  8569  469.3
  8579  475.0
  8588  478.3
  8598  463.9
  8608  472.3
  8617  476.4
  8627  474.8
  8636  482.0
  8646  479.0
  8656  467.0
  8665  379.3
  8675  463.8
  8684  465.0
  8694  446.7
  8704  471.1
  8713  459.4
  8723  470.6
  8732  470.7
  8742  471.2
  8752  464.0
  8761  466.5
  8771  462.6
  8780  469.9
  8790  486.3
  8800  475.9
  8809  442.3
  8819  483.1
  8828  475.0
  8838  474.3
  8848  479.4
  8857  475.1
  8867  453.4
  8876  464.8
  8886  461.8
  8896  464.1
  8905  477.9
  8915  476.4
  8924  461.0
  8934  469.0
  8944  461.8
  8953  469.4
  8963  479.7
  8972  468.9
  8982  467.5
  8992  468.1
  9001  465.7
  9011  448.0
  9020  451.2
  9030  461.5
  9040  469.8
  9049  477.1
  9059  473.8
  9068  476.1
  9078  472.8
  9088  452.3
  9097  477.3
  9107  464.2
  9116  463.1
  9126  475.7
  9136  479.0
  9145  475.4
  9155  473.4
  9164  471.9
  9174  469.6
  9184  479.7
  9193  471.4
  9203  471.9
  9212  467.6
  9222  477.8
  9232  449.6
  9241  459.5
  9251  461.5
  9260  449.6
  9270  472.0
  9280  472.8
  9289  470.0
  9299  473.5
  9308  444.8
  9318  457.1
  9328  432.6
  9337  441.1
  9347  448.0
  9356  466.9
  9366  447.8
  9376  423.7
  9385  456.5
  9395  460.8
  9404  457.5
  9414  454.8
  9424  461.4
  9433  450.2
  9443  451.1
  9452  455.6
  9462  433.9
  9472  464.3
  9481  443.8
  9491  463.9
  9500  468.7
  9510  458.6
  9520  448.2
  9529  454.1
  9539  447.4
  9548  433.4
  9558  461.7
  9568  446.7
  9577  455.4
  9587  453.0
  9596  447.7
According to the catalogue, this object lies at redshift 0.000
